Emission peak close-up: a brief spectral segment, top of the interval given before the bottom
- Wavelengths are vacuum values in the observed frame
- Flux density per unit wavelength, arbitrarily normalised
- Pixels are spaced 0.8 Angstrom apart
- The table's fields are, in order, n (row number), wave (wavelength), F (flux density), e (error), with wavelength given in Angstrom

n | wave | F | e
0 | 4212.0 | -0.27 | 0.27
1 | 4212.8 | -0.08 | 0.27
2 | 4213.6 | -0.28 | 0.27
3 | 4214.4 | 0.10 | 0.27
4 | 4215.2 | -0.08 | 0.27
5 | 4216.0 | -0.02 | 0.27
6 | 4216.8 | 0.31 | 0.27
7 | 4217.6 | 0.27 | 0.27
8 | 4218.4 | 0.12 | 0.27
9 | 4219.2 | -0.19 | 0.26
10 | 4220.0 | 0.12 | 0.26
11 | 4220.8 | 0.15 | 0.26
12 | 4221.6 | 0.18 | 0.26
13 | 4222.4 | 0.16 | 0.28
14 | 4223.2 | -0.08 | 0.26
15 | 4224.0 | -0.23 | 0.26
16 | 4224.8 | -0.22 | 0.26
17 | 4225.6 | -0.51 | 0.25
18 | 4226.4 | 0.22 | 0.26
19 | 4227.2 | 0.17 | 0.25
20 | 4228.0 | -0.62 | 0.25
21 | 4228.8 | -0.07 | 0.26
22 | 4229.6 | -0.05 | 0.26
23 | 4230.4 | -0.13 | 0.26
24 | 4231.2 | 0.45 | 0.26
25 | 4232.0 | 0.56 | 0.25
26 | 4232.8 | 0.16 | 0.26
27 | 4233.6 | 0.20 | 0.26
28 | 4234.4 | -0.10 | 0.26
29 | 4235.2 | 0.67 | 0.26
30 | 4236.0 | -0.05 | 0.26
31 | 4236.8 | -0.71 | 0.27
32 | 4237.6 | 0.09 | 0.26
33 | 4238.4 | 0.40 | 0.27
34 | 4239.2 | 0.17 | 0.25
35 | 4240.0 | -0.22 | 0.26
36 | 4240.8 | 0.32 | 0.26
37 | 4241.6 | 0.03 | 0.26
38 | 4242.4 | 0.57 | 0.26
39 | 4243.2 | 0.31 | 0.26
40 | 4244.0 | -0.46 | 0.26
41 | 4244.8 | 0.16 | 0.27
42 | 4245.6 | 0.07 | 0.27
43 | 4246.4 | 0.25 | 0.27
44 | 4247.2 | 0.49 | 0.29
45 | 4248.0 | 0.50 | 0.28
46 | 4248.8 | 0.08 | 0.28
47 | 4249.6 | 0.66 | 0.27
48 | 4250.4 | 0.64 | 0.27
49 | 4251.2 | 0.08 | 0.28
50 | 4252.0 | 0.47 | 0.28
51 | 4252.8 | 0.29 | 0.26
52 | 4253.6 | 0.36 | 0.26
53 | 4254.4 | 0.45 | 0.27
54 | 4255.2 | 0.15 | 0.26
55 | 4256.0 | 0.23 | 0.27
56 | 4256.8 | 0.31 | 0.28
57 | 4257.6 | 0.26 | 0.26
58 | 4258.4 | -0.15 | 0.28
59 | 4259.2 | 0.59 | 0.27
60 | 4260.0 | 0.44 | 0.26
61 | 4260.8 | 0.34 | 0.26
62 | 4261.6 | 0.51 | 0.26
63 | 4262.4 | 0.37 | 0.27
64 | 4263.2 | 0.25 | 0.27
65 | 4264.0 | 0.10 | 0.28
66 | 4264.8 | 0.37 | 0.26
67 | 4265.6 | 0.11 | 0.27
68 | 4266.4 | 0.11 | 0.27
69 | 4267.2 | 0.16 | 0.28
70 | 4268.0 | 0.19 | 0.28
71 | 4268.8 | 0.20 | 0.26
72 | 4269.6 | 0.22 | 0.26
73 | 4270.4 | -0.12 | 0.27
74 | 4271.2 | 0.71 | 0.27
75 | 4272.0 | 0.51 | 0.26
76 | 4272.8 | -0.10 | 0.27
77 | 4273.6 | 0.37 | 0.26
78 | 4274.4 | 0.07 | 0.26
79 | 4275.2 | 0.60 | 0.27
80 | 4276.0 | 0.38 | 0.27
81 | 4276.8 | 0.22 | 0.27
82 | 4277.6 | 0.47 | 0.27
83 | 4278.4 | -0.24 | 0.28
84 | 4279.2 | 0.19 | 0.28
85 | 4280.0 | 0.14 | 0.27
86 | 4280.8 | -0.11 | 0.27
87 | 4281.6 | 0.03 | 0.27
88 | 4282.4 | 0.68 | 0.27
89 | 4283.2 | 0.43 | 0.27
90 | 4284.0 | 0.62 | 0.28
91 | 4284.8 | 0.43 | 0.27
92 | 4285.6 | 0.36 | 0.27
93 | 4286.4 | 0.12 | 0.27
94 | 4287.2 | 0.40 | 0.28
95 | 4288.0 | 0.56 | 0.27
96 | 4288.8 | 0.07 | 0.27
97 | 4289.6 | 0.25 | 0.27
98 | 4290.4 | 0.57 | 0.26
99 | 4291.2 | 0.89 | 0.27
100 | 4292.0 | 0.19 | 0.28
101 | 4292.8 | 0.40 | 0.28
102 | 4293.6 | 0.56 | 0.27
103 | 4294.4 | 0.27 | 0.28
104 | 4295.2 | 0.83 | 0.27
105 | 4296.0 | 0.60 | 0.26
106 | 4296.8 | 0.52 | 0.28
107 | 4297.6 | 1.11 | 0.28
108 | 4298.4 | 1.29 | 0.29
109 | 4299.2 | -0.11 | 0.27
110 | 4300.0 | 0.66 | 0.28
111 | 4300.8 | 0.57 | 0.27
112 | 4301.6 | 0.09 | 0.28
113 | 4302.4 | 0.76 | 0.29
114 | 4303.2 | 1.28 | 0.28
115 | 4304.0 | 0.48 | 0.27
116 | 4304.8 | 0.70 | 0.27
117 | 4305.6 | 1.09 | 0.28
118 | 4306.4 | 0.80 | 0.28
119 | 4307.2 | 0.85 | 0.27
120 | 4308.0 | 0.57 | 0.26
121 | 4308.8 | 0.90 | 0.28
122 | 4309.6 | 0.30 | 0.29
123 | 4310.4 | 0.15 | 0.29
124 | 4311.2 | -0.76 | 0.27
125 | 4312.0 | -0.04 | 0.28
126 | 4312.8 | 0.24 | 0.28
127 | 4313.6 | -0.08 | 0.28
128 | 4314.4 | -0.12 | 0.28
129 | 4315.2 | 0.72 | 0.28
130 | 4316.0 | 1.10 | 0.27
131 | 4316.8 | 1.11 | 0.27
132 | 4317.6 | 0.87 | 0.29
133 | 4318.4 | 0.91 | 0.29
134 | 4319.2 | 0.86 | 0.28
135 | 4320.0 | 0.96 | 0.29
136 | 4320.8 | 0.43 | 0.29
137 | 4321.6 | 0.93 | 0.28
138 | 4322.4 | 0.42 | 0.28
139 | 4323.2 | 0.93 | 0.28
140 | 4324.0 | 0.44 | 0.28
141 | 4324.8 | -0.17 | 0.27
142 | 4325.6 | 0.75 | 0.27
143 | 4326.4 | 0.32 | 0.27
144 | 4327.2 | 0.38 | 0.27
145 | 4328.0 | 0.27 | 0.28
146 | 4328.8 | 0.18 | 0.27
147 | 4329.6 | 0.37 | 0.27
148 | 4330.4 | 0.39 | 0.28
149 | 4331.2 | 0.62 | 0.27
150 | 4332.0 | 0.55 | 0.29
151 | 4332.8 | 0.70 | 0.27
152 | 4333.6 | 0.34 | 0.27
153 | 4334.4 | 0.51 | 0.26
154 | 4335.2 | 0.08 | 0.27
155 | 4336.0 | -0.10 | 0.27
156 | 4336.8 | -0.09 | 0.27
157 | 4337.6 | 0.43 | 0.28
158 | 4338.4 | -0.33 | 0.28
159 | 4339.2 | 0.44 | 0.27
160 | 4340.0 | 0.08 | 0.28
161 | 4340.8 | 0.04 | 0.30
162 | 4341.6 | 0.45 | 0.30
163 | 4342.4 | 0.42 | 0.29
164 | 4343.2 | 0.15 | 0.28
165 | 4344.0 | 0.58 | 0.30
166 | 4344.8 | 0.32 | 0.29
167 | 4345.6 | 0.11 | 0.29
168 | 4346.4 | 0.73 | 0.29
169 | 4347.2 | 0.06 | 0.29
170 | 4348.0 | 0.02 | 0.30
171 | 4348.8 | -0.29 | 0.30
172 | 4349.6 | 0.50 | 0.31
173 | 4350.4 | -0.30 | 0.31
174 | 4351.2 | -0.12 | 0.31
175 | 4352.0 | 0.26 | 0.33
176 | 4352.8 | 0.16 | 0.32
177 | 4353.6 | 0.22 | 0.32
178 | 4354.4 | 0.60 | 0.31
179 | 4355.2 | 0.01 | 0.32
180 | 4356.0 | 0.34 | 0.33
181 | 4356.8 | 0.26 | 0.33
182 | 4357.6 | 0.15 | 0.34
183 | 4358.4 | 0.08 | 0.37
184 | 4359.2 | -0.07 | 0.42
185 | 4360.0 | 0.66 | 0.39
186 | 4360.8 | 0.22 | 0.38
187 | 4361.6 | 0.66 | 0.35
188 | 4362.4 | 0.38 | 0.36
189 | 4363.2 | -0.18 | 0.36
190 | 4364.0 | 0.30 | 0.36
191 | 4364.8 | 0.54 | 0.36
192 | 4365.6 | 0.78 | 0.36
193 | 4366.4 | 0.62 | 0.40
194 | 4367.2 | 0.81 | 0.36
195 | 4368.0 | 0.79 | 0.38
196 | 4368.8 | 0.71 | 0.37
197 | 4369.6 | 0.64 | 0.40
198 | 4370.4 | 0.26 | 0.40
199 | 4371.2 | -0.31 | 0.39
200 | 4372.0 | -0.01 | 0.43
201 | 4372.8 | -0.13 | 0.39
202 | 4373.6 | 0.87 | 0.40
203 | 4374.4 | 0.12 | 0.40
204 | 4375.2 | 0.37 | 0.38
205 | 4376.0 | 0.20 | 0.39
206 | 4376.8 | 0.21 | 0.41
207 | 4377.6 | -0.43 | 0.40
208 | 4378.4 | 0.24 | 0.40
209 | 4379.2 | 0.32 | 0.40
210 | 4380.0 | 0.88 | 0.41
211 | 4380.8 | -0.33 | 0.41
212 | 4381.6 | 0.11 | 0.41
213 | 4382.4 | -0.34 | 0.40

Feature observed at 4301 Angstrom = Lyman alpha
